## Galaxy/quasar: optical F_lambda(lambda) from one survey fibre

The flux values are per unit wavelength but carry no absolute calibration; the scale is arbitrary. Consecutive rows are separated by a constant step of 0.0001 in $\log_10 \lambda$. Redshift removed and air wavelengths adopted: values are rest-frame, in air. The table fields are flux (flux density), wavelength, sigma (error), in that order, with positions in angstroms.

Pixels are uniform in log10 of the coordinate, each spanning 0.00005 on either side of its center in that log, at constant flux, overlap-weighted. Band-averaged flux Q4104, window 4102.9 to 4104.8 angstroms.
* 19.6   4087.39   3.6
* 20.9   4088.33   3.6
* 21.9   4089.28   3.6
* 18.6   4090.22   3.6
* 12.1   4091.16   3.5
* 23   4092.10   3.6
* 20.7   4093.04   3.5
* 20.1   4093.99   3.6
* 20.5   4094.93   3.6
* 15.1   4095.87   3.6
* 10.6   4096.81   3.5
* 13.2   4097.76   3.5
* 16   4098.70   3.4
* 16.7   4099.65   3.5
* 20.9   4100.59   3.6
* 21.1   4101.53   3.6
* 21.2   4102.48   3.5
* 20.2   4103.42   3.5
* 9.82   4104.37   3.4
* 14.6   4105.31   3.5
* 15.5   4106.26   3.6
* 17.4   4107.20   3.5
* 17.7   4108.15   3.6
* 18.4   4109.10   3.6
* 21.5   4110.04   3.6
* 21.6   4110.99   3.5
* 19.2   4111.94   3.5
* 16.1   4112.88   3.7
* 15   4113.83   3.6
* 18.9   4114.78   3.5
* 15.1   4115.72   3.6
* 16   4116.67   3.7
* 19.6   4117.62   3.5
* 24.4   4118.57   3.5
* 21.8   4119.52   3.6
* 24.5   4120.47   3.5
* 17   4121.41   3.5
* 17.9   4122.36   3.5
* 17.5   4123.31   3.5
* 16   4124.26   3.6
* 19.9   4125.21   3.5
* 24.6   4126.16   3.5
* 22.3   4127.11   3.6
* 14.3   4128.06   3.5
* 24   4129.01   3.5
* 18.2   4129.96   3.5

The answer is 15.3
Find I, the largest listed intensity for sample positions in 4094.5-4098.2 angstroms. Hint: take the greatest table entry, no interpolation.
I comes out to 20.5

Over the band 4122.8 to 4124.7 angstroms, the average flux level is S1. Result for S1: 16.8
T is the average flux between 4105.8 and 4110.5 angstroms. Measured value 18.1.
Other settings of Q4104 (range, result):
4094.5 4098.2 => 14.8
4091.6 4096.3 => 19.9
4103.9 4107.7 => 14.4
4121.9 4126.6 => 19.1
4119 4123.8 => 19.8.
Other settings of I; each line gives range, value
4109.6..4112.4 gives 21.6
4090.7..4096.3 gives 23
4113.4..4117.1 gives 18.9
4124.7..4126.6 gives 24.6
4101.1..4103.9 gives 21.2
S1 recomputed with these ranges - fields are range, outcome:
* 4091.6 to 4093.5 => 21.7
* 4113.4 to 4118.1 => 16.9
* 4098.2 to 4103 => 19.2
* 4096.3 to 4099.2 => 13.3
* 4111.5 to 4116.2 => 16.9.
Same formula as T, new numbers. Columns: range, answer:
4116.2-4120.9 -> 21.2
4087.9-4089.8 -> 21.3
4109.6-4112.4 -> 20.7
